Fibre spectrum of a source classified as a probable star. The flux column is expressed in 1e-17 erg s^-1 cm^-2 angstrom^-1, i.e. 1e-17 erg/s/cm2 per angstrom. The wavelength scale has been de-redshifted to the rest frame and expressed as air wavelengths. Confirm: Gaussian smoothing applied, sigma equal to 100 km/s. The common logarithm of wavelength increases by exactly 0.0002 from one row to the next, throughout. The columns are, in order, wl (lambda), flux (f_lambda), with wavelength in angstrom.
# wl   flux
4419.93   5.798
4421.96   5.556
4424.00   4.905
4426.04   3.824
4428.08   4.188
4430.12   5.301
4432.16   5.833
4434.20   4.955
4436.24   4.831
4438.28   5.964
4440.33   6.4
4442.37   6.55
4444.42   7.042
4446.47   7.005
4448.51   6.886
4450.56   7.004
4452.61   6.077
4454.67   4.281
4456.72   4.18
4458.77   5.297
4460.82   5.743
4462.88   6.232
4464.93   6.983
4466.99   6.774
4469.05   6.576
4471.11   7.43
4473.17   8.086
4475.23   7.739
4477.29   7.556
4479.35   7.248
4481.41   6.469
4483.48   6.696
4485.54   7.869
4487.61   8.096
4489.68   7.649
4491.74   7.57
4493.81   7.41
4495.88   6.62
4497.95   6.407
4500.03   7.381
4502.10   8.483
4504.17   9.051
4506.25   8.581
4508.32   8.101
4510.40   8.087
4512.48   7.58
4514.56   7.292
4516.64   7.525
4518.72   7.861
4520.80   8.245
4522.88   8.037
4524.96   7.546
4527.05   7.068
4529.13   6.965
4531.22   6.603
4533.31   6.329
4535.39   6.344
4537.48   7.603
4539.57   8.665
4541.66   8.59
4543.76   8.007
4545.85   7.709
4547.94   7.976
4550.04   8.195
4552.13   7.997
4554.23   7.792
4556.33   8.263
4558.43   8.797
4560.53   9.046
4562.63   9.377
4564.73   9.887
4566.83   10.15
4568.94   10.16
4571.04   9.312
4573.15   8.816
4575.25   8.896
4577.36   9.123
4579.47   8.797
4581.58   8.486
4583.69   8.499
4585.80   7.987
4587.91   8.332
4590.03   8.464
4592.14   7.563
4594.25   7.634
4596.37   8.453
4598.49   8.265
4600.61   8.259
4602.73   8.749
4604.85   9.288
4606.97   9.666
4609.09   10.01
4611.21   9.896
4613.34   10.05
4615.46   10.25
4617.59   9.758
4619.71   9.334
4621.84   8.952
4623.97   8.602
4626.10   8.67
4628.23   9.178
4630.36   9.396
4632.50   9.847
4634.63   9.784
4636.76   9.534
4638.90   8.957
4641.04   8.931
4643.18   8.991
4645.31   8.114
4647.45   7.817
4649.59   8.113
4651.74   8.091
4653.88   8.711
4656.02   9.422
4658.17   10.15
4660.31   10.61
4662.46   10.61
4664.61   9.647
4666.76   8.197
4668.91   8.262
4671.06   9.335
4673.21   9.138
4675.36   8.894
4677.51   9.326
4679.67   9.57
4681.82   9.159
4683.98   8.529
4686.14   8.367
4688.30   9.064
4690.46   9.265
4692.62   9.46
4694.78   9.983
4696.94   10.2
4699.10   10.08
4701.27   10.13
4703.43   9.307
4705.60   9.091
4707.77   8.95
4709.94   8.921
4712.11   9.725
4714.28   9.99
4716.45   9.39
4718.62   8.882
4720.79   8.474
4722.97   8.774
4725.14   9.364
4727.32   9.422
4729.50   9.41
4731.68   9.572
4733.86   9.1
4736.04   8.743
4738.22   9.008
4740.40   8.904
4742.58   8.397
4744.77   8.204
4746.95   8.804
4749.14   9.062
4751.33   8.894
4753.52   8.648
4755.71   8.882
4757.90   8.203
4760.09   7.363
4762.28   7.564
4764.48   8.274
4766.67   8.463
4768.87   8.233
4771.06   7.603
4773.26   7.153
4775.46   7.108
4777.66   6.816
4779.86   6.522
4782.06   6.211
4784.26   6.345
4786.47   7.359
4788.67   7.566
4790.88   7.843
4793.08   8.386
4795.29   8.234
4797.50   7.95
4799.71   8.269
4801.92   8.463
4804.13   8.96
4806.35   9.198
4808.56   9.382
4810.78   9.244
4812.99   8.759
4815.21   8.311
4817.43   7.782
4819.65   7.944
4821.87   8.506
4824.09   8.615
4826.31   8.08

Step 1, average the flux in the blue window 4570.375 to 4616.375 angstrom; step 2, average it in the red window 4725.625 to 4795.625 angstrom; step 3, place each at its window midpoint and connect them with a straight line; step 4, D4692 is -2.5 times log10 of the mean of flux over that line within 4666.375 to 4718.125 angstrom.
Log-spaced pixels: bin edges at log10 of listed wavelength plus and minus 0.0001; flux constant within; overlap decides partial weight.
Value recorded -0.104 mag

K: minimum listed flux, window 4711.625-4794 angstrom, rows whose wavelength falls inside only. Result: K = 6.211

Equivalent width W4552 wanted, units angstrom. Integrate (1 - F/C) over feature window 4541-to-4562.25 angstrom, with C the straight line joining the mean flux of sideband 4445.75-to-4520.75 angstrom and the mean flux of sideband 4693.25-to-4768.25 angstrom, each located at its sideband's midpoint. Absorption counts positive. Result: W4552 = -1.7 angstrom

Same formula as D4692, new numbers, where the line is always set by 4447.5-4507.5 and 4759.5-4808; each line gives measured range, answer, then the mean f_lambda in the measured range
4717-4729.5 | -0.19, 9.04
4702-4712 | -0.21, 9.17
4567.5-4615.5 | -0.22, 8.89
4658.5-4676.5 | -0.25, 9.37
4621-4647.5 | -0.22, 9.03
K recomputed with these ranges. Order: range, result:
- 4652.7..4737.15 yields 8.197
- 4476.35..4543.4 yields 6.329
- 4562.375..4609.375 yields 7.563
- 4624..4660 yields 7.817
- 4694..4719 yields 8.882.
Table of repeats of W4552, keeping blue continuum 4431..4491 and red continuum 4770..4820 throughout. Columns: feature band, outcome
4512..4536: -1.8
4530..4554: -2.7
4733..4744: -1.6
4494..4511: -2.8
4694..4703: -3.1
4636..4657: -3.9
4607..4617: -4.0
